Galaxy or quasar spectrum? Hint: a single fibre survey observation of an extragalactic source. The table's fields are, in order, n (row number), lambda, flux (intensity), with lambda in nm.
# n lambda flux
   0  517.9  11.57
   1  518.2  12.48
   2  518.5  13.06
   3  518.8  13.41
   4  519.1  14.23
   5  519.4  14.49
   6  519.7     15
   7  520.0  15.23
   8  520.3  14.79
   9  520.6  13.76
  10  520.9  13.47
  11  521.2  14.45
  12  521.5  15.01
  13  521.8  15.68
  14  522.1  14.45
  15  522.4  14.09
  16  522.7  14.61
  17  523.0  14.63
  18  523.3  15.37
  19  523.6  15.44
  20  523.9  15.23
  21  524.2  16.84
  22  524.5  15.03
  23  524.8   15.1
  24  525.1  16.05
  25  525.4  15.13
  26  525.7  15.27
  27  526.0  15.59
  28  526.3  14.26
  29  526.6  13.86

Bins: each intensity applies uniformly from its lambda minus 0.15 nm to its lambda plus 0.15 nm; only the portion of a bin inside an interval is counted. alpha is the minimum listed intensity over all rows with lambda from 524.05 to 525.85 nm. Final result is 15.03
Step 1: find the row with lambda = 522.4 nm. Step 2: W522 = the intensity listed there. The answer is 14.09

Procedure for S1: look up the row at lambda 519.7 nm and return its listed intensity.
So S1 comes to 15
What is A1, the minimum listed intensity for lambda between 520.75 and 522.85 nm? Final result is 13.47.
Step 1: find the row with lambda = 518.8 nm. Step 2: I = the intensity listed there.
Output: 13.41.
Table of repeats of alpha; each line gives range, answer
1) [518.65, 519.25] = 13.41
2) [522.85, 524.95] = 14.63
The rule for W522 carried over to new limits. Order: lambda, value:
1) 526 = 15.59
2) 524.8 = 15.1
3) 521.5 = 15.01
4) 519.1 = 14.23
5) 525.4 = 15.13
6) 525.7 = 15.27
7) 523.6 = 15.44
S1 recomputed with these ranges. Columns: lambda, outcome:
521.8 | 15.68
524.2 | 16.84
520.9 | 13.47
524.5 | 15.03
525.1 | 16.05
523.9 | 15.23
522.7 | 14.61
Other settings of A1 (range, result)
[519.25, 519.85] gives 14.49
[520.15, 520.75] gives 13.76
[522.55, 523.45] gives 14.61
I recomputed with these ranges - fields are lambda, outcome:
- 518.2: 12.48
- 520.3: 14.79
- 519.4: 14.49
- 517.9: 11.57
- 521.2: 14.45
